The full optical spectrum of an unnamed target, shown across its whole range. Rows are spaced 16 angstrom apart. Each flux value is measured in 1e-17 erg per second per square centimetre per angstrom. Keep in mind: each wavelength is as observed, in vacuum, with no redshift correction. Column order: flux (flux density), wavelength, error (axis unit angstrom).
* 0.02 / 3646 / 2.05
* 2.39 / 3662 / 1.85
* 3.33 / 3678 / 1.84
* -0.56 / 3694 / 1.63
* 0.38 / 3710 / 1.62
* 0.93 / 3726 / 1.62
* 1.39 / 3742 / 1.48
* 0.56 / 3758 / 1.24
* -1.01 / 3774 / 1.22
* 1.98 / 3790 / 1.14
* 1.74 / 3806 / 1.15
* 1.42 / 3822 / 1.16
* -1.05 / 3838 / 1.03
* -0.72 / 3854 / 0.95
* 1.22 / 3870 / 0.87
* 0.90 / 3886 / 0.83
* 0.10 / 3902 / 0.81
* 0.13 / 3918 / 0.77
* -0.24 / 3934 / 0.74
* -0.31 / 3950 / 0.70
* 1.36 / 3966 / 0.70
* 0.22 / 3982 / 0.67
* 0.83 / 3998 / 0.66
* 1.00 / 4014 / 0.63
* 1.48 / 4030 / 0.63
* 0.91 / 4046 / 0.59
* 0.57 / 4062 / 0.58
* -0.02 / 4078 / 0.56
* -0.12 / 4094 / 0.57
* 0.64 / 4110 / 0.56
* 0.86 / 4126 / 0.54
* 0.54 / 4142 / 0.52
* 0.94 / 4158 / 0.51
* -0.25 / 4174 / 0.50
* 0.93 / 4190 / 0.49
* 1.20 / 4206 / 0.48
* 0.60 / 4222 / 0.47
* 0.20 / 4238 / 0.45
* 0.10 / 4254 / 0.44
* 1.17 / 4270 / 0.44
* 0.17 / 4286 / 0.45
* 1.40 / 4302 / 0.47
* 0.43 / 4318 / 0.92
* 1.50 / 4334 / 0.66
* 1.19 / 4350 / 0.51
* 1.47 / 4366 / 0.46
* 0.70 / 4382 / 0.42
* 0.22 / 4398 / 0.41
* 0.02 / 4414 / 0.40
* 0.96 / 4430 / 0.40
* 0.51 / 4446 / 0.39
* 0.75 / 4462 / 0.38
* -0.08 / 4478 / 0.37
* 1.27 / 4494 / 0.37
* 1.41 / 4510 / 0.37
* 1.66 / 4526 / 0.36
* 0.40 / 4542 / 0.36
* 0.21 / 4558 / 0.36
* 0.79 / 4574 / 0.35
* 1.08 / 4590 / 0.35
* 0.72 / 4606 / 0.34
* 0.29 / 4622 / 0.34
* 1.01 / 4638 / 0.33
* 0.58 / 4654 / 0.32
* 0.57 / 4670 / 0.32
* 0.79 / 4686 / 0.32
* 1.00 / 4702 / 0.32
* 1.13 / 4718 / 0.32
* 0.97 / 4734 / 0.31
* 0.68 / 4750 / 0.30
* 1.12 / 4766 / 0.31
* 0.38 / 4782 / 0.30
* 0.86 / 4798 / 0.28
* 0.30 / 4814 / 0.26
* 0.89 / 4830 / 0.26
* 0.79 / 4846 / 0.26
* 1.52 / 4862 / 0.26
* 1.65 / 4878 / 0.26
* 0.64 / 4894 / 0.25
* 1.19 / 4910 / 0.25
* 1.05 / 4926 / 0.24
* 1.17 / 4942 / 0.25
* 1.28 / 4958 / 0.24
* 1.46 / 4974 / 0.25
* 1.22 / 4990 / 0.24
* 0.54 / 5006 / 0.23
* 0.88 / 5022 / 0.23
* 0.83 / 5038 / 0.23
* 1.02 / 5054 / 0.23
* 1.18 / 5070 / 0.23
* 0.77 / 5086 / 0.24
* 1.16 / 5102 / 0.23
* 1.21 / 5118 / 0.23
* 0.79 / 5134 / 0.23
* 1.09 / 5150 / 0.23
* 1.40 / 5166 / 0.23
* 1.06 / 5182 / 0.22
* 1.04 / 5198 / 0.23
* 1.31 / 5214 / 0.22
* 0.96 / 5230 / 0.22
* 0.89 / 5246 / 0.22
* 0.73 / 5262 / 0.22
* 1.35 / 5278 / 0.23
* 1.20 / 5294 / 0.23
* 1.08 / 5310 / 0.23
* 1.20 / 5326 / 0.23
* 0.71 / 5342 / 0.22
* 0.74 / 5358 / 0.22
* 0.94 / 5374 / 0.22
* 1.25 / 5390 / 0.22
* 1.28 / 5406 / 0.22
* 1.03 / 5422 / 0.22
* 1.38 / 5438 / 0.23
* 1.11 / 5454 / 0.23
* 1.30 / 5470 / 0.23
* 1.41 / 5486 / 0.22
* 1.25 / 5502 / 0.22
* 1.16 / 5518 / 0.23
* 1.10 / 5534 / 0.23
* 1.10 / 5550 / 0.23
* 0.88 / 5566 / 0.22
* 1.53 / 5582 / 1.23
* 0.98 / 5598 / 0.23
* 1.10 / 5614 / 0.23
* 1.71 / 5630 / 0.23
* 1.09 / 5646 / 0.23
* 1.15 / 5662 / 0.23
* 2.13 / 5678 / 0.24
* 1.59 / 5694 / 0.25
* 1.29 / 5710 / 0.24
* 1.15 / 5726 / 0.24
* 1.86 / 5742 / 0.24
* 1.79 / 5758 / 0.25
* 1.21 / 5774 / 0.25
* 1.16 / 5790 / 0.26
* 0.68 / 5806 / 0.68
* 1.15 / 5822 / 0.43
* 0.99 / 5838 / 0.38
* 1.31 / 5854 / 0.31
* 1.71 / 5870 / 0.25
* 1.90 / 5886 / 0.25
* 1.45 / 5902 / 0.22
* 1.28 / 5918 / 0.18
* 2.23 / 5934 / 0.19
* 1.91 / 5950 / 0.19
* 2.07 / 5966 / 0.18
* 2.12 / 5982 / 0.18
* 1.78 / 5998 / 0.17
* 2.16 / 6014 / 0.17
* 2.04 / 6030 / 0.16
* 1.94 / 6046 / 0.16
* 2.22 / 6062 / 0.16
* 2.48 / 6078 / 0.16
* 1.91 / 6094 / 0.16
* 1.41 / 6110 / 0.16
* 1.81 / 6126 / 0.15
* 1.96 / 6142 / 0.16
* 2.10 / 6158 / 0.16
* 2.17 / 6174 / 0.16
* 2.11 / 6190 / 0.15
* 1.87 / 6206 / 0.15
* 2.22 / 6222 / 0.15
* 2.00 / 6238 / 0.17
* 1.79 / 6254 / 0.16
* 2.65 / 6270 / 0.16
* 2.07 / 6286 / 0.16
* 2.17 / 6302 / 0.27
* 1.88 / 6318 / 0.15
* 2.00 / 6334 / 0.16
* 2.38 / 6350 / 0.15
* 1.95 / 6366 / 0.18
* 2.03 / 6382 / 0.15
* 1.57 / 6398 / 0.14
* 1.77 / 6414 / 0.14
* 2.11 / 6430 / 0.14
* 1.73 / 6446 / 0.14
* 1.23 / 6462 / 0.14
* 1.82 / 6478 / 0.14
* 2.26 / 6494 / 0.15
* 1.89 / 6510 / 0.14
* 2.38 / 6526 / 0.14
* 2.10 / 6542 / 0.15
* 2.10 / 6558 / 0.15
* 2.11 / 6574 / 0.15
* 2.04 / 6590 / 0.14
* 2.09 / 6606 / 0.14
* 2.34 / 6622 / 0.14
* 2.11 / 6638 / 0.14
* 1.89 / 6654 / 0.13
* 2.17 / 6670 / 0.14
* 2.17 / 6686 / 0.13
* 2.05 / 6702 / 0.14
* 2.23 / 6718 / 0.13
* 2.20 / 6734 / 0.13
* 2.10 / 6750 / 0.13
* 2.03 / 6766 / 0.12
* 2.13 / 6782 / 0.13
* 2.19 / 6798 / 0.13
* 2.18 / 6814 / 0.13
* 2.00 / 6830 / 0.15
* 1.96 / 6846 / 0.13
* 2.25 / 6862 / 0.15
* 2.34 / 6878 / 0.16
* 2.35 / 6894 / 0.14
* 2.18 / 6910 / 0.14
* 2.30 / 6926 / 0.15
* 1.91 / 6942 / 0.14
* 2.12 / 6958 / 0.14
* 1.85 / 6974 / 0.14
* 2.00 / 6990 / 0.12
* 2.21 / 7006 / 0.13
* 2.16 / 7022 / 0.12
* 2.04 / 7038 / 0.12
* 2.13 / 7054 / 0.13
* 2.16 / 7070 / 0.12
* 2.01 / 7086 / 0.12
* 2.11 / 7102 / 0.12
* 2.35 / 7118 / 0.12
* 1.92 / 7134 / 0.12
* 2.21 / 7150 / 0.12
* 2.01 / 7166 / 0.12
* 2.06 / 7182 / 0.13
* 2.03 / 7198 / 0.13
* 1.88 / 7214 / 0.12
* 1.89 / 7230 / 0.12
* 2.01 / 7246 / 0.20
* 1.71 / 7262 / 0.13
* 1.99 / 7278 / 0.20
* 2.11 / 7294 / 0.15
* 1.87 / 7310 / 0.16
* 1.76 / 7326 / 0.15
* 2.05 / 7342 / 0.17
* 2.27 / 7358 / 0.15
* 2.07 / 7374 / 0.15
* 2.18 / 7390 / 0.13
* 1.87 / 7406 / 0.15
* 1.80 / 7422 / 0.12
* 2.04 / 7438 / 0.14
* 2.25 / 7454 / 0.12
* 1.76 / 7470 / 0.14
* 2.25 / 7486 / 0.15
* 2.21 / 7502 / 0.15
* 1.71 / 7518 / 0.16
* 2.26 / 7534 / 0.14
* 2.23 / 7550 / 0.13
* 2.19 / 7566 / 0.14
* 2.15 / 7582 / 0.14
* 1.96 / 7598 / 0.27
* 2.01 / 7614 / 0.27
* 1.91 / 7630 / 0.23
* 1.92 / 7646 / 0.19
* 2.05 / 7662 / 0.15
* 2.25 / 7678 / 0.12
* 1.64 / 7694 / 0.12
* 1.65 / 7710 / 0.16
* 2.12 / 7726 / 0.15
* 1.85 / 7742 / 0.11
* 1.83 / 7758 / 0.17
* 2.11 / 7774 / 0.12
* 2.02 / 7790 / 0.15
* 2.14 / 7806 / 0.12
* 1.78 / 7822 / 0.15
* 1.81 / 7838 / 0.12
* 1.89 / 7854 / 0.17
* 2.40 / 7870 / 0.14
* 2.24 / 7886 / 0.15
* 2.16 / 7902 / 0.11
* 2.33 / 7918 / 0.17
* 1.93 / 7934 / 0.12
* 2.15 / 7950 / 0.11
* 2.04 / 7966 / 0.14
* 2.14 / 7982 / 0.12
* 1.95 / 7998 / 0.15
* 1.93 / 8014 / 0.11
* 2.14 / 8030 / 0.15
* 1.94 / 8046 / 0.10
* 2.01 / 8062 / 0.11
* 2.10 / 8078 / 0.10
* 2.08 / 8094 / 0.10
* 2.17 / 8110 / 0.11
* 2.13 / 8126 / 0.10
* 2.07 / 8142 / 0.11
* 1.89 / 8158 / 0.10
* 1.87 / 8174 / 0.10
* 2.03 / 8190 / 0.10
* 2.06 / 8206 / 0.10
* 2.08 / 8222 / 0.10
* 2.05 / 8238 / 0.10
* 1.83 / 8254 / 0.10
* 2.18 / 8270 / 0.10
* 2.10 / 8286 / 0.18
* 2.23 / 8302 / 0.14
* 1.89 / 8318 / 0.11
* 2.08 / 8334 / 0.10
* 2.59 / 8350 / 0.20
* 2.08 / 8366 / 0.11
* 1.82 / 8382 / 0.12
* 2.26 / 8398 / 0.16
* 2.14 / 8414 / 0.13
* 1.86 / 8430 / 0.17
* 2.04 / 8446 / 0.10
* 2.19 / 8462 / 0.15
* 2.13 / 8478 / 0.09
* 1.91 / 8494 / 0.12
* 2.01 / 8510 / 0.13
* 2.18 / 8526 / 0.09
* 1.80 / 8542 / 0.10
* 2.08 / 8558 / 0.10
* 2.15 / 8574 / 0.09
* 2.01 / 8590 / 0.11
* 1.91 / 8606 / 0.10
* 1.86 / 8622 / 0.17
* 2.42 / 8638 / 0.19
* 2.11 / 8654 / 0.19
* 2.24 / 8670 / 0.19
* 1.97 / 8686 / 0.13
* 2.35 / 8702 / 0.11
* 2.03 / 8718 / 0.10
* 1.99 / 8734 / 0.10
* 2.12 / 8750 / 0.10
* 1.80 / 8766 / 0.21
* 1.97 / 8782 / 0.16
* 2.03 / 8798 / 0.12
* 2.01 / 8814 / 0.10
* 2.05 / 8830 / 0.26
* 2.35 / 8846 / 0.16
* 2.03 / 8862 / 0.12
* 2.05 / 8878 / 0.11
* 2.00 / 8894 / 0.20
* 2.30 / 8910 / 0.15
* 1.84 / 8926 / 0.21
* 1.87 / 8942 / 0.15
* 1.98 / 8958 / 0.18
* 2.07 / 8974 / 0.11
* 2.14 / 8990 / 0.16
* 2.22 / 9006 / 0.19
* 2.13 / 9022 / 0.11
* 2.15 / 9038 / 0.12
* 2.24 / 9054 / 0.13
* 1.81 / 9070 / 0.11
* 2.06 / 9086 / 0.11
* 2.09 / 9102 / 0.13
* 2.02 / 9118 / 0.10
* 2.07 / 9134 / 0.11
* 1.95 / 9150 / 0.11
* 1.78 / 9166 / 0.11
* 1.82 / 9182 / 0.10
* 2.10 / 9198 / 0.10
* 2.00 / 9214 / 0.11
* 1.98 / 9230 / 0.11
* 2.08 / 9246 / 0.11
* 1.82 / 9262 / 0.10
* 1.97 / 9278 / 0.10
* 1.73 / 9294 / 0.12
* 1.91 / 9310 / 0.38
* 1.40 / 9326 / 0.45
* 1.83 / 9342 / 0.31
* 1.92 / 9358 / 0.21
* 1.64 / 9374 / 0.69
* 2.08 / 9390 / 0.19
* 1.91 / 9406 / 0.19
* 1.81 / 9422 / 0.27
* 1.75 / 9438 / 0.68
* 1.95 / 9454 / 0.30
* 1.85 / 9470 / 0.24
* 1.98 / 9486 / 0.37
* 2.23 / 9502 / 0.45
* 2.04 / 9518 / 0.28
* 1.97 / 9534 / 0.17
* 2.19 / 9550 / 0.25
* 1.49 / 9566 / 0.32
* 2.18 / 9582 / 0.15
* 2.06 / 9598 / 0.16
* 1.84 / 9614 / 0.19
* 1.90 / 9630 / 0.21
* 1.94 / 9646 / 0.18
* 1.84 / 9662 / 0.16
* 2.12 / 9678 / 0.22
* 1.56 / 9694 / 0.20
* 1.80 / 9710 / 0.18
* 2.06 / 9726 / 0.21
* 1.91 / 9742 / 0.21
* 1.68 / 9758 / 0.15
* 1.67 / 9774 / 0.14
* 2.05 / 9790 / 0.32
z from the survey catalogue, 0.488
